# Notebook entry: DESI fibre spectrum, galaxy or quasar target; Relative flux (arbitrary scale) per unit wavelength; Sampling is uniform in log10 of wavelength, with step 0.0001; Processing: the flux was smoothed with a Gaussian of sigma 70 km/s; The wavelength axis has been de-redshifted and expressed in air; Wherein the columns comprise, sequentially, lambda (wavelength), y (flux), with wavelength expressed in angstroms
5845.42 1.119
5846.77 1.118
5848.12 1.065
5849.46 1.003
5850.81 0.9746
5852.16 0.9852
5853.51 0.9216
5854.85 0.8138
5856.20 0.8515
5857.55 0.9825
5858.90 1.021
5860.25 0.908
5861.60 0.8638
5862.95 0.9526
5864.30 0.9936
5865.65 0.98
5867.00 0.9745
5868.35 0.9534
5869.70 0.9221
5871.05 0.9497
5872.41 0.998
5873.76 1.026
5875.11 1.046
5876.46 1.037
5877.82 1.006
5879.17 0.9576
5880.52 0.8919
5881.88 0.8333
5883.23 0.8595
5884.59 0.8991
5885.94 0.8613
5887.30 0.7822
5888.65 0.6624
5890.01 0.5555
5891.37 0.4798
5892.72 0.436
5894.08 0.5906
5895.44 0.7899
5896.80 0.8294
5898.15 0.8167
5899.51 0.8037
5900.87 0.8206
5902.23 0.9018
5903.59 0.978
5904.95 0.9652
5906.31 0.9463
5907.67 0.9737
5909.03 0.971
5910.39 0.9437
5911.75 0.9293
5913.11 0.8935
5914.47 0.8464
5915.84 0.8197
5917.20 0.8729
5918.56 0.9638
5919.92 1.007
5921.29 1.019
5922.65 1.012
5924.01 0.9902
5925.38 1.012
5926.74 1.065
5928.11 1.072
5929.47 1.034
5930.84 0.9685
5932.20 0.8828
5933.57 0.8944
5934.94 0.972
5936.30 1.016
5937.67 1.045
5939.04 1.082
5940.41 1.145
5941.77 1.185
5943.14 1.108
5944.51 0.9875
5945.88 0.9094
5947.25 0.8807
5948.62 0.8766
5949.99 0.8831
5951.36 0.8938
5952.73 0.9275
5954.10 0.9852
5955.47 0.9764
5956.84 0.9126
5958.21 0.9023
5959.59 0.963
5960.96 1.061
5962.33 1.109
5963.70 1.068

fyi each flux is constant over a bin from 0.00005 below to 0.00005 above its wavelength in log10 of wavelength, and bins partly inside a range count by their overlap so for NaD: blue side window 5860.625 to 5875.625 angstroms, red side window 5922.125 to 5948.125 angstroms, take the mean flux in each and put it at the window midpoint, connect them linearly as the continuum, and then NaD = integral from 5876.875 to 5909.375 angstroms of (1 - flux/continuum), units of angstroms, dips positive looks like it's 5.5 angstroms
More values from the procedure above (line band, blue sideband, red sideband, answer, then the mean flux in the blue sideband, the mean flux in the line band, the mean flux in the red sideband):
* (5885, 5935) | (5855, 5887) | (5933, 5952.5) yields 4.9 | 0.942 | 0.874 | 0.99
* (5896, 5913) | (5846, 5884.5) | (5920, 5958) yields 1.2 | 0.96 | 0.906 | 0.989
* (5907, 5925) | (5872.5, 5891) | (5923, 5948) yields 0.4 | 0.875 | 0.943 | 1.01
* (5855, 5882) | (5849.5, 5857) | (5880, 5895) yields -4.4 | 0.918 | 0.957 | 0.713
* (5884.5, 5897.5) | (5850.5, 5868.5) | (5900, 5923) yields 3.6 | 0.94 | 0.68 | 0.931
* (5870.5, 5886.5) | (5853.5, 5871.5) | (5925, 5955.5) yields 0.0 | 0.936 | 0.948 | 0.992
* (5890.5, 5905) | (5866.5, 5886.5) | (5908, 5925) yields 2.9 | 0.948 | 0.753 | 0.941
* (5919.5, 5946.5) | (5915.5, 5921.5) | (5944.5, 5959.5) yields -2.7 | 0.937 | 1.02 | 0.92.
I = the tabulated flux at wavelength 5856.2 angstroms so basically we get 0.8515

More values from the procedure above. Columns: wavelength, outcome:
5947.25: 0.8807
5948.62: 0.8766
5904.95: 0.9652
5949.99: 0.8831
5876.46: 1.037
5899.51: 0.8037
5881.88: 0.8333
